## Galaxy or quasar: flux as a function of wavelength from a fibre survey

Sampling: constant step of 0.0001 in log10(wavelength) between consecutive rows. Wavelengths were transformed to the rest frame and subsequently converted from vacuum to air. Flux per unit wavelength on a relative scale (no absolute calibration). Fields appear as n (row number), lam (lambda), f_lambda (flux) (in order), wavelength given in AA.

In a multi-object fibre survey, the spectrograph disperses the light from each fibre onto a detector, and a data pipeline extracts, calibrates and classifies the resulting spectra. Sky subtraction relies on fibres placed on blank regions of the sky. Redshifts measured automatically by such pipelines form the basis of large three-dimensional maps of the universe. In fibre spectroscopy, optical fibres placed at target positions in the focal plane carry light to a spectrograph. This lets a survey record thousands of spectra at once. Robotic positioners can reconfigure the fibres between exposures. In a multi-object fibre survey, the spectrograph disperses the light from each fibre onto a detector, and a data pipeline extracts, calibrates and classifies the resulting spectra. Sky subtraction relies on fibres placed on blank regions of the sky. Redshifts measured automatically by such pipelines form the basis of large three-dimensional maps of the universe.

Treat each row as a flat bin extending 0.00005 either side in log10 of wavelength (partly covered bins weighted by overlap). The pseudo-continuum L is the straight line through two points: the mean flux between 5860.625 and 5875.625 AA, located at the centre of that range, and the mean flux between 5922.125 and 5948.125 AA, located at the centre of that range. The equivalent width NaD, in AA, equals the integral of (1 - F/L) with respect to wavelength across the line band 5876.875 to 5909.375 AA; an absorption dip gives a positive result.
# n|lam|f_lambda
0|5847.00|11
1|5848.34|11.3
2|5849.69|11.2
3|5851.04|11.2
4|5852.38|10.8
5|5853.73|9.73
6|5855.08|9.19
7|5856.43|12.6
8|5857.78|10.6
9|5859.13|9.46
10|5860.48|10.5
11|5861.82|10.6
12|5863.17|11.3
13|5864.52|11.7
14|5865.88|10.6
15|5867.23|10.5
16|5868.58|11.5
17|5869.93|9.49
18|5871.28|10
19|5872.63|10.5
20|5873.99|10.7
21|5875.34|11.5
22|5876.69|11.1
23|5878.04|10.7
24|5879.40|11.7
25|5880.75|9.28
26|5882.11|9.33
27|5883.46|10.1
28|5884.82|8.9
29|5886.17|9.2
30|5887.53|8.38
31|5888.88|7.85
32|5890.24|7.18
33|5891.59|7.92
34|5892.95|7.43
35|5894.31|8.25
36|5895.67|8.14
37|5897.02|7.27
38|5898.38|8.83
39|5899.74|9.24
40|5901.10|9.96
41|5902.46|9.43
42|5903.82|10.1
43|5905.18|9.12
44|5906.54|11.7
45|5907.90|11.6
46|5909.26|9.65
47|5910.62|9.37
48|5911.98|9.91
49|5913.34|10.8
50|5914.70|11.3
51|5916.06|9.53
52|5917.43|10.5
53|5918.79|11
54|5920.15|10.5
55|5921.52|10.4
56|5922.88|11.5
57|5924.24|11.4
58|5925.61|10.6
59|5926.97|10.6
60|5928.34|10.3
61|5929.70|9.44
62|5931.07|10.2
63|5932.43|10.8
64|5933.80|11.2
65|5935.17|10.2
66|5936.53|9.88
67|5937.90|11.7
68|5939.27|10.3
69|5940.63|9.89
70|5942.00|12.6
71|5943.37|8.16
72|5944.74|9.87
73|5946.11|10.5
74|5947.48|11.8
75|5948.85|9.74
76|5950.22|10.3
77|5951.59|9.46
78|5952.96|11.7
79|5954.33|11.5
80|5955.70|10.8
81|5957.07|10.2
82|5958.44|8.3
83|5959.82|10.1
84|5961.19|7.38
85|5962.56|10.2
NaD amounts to 4.4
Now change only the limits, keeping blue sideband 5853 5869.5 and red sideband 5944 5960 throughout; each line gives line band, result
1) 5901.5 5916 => 0.34 AA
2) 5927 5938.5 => -0.05 AA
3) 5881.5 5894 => 2.50 AA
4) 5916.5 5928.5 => -0.34 AA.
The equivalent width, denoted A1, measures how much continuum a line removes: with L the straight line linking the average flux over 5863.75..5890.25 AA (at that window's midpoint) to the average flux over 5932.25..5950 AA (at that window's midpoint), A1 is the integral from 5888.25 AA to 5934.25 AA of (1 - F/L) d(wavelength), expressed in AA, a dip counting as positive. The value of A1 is 2.31 AA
